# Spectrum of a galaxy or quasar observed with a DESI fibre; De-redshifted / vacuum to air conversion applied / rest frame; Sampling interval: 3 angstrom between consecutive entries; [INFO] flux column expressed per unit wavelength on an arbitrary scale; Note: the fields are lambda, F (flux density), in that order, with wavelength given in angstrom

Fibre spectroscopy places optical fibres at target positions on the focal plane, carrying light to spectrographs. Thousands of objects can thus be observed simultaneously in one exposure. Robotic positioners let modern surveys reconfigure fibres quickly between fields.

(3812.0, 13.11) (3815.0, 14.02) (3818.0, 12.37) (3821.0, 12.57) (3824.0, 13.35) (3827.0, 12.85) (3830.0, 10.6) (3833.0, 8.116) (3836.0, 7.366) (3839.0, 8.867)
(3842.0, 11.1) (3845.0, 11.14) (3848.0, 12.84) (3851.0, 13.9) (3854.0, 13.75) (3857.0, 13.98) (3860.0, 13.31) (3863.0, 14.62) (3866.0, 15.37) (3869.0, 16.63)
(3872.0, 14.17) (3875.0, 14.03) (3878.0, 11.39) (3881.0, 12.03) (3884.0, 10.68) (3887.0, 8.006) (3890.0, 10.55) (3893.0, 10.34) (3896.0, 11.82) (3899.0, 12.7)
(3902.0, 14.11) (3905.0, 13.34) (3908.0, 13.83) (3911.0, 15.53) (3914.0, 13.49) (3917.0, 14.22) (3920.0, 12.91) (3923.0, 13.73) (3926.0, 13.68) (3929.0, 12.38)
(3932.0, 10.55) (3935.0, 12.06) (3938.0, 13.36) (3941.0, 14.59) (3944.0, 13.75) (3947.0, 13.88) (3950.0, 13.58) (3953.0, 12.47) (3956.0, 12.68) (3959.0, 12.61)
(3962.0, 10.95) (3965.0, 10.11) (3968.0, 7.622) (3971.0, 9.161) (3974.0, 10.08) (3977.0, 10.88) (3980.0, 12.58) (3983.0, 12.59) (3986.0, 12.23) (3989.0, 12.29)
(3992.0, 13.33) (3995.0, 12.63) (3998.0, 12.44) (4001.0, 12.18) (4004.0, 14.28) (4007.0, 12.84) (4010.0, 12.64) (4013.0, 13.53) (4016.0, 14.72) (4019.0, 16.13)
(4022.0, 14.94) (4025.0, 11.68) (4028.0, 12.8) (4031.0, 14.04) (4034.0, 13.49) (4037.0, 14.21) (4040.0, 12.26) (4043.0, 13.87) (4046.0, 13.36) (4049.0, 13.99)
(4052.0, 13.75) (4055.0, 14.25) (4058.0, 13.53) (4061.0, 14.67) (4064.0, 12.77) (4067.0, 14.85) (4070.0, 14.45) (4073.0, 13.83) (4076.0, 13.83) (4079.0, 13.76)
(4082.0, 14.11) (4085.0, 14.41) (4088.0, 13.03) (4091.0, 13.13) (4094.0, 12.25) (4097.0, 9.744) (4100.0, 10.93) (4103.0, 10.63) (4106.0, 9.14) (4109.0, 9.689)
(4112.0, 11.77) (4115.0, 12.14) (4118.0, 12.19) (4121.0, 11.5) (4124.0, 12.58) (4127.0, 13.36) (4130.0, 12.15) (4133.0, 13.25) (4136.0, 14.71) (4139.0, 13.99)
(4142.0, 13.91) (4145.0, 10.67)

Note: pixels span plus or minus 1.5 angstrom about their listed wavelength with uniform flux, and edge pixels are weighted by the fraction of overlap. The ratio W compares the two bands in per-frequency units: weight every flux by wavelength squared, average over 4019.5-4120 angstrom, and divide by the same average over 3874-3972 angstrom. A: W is 1.1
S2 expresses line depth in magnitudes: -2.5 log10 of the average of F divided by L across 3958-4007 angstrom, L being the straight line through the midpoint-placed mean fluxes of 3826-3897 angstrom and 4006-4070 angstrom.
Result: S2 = 0.136 mag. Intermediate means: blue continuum 12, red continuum 13.8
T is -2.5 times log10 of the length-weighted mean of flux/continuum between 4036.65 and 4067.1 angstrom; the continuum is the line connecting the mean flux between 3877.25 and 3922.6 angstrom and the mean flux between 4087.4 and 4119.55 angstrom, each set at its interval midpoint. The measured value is -0.18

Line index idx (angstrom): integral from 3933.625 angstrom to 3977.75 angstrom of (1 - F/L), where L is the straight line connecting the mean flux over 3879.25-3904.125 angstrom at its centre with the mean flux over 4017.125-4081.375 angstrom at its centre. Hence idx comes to 1.63 angstrom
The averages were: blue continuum 11.3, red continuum 13.8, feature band 11.9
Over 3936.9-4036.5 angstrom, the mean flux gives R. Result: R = 12.7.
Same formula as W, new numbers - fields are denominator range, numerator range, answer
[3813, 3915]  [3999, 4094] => 1.21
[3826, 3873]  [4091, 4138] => 1.09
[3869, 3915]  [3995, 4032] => 1.14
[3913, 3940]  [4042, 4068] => 1.14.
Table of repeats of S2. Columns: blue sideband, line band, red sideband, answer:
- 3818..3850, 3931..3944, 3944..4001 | -0.11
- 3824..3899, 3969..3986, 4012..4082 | 0.19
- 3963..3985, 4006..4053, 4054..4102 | -0.14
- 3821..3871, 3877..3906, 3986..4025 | 0.11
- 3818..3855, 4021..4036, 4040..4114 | -0.07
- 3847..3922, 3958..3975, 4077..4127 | 0.26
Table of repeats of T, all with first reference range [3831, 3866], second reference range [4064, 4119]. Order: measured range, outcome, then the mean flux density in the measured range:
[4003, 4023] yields -0.15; 14.1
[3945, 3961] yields -0.08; 13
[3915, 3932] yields -0.09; 13.1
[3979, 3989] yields -0.02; 12.4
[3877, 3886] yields 0.07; 11.2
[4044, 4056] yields -0.12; 13.8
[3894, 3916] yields -0.13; 13.5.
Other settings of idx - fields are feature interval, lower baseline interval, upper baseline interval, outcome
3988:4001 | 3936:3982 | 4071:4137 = -0.67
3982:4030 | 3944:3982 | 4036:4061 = -2.33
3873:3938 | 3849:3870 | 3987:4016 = 6.82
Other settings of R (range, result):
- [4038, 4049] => 13.3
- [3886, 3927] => 12.8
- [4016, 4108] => 13.3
